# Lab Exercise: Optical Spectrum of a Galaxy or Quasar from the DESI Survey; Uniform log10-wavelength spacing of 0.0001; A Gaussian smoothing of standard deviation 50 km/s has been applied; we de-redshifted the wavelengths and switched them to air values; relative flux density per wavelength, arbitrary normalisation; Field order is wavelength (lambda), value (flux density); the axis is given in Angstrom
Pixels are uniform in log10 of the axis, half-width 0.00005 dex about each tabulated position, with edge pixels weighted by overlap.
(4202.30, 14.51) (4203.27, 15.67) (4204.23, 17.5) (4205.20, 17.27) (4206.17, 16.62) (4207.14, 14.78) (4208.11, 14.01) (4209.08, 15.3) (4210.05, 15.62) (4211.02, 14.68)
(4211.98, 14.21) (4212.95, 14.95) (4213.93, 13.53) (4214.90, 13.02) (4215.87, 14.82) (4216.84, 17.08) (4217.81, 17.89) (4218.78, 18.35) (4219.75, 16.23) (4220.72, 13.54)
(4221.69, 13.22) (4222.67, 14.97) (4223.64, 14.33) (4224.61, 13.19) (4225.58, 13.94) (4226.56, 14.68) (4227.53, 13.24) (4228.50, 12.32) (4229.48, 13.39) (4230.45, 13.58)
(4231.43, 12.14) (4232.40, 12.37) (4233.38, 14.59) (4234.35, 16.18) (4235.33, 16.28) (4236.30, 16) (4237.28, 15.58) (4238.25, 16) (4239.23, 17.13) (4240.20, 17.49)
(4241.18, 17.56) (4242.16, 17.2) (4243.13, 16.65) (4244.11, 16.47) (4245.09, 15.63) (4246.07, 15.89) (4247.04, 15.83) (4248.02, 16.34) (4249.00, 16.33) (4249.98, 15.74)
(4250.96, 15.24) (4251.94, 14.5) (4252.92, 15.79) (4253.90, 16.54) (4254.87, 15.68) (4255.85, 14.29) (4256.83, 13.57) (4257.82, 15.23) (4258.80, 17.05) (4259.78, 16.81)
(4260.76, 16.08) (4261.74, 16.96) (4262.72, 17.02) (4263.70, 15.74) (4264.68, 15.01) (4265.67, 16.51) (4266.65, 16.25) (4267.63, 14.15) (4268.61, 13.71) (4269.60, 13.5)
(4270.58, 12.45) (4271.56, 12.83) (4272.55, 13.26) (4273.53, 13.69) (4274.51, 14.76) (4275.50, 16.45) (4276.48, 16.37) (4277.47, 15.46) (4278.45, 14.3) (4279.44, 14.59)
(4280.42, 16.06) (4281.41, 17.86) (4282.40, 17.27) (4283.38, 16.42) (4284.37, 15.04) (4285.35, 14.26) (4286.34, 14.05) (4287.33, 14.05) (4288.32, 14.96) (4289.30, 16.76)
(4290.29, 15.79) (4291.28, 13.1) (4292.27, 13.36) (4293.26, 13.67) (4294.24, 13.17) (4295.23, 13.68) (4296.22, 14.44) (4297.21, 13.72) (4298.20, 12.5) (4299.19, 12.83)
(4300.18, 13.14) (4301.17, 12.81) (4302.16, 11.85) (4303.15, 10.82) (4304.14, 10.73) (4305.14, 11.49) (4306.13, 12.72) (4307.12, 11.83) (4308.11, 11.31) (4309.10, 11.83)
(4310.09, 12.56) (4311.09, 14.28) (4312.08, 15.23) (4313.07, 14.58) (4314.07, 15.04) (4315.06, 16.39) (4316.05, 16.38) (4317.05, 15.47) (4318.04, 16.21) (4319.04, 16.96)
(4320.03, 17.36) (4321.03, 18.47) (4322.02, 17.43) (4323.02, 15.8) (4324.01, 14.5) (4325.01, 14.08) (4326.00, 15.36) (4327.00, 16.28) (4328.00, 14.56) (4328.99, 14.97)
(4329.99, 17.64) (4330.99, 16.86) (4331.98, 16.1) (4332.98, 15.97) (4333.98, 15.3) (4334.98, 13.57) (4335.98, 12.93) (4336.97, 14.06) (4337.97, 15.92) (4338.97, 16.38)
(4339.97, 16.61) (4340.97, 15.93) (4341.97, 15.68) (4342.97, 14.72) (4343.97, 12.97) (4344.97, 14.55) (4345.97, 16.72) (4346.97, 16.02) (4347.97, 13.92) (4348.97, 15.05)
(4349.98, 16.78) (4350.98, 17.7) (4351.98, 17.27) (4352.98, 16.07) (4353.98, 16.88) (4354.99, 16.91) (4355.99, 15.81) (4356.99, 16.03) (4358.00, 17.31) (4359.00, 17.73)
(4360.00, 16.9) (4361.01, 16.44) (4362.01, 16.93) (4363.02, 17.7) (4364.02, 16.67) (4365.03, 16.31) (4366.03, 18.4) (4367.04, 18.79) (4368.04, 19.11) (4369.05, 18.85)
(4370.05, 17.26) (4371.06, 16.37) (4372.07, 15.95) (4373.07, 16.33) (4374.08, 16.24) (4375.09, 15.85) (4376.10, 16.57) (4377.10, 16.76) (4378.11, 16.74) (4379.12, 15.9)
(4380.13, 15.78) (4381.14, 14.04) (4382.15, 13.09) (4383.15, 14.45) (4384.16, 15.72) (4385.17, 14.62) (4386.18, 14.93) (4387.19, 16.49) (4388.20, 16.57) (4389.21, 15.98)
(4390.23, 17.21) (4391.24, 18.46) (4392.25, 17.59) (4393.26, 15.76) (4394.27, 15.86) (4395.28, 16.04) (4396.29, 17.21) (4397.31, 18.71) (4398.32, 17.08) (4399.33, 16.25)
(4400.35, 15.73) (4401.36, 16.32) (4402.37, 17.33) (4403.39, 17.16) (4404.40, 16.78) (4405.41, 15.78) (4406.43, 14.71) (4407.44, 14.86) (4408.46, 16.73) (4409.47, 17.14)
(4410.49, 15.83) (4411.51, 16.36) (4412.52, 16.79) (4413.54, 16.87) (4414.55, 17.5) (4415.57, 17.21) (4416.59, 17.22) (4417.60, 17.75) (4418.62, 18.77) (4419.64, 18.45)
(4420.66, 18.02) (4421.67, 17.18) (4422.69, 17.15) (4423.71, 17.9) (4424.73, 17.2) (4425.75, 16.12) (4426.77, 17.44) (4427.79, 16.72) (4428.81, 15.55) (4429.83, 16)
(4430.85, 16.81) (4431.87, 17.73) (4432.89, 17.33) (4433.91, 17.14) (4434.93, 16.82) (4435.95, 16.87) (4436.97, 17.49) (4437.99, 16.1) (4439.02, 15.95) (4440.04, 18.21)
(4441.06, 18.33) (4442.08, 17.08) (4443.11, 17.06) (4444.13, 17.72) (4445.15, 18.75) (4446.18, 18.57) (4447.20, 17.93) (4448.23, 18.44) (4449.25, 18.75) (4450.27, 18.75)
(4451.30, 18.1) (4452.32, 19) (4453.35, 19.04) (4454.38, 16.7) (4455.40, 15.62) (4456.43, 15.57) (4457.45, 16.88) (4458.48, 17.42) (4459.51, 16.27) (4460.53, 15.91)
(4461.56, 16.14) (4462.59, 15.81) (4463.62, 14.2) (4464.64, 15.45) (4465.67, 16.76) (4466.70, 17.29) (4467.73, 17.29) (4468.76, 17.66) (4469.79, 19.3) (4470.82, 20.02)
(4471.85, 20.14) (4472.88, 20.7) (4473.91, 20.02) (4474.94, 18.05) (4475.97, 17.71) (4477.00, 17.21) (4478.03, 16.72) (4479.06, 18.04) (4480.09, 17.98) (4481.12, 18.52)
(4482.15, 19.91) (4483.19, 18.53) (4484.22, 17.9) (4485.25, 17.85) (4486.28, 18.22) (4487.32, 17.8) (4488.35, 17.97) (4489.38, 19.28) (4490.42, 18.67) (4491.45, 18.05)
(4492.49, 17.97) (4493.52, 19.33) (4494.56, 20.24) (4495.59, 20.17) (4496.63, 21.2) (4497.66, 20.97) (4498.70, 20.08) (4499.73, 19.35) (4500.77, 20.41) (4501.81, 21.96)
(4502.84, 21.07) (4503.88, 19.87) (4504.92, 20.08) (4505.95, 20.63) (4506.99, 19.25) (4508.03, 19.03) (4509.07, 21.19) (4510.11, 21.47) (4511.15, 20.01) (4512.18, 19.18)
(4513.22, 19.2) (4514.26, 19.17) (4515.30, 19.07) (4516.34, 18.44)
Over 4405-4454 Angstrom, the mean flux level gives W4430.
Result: 17.3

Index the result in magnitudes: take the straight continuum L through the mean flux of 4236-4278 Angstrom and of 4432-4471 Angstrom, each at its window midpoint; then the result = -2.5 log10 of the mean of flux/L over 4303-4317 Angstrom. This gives 0.20 mag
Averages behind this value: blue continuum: 15.6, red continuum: 17.3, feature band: 13.4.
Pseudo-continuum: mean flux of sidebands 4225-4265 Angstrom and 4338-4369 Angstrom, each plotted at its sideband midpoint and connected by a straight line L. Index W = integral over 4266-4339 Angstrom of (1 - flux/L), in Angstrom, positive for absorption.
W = 6.5 Angstrom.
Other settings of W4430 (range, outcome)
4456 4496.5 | 18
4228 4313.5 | 14.7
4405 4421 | 16.9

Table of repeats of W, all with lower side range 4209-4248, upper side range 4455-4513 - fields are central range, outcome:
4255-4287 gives 1.0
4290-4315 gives 4.7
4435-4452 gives 0.3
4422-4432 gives 0.6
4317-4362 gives 1.9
